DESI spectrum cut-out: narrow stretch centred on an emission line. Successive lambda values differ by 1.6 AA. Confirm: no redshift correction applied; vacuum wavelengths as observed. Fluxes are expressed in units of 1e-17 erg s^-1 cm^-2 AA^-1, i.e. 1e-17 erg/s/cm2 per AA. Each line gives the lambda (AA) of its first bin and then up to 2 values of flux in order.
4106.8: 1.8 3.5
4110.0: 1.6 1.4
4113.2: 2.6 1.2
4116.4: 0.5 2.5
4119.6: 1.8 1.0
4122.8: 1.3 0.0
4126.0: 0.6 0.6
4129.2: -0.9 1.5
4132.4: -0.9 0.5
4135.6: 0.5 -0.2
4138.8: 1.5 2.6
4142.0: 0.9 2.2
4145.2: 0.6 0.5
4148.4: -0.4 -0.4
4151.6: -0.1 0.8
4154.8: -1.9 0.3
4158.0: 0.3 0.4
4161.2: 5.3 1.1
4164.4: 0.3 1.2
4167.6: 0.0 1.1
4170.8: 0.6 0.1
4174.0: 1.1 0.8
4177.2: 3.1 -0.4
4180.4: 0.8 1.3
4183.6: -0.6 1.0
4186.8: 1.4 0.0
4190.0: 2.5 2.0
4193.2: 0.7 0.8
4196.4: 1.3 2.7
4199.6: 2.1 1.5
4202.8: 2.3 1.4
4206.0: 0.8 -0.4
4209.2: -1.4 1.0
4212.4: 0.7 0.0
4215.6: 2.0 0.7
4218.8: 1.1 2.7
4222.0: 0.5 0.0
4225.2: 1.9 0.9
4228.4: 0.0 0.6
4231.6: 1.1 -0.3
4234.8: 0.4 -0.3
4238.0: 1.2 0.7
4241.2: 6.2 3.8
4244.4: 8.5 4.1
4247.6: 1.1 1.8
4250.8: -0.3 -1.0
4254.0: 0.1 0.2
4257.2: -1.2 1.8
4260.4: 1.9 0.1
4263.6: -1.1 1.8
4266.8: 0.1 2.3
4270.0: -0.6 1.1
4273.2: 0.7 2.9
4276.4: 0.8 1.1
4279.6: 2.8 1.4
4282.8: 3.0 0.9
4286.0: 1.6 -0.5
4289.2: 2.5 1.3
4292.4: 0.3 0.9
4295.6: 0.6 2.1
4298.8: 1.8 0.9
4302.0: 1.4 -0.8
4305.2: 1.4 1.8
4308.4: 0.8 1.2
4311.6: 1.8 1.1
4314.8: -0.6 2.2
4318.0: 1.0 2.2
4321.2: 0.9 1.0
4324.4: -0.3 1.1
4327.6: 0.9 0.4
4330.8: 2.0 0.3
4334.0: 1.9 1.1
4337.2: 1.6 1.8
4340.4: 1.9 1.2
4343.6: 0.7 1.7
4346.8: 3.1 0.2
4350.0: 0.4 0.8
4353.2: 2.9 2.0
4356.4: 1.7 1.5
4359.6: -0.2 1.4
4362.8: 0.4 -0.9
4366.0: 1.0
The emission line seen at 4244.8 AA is [O II] 3727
